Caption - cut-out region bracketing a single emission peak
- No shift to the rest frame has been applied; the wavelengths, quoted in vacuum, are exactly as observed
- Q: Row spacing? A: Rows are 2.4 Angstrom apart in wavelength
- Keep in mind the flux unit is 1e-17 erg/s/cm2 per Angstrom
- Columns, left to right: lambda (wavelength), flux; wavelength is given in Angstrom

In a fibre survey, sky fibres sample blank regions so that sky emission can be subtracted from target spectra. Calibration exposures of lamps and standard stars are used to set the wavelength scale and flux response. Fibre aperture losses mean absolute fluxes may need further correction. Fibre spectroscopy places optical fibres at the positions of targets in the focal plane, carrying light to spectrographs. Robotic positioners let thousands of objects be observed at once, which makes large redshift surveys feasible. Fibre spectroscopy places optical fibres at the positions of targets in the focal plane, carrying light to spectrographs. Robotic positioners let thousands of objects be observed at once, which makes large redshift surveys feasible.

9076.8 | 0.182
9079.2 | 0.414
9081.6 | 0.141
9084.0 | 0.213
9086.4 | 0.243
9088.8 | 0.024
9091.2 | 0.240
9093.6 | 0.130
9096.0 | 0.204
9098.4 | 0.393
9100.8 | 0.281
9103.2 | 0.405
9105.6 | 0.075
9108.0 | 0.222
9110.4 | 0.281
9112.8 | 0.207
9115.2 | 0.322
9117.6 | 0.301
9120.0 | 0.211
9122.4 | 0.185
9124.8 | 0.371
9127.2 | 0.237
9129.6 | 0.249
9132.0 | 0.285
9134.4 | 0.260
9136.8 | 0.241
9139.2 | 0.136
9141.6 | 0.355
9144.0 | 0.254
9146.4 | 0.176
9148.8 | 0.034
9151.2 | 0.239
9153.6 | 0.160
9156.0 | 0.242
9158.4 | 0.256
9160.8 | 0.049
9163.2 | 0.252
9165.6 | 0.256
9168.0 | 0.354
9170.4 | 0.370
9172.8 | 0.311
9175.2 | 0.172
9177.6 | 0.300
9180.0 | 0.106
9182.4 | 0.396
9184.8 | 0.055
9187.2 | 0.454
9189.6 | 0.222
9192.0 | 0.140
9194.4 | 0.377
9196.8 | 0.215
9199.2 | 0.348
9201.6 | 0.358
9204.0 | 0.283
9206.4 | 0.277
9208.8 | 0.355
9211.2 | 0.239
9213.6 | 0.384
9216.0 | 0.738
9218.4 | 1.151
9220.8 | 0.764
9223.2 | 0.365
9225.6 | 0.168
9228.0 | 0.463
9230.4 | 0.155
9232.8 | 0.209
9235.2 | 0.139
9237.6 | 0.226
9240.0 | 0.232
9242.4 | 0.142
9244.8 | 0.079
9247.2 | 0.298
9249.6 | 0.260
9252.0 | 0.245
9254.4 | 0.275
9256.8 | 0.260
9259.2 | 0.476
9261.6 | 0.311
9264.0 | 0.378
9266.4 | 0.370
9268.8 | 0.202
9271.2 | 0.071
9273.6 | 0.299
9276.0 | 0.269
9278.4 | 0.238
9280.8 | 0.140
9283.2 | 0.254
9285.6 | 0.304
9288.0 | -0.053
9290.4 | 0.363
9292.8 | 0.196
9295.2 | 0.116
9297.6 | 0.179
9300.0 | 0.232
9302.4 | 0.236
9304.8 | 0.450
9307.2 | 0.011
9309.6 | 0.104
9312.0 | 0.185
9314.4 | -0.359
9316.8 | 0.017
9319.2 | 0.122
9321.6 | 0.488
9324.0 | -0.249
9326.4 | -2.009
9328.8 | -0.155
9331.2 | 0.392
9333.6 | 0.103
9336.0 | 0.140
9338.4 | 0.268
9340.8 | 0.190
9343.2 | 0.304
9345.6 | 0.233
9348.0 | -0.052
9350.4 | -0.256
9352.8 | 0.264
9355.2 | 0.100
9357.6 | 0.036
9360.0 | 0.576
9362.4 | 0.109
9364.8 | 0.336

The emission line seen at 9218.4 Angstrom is H-gamma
